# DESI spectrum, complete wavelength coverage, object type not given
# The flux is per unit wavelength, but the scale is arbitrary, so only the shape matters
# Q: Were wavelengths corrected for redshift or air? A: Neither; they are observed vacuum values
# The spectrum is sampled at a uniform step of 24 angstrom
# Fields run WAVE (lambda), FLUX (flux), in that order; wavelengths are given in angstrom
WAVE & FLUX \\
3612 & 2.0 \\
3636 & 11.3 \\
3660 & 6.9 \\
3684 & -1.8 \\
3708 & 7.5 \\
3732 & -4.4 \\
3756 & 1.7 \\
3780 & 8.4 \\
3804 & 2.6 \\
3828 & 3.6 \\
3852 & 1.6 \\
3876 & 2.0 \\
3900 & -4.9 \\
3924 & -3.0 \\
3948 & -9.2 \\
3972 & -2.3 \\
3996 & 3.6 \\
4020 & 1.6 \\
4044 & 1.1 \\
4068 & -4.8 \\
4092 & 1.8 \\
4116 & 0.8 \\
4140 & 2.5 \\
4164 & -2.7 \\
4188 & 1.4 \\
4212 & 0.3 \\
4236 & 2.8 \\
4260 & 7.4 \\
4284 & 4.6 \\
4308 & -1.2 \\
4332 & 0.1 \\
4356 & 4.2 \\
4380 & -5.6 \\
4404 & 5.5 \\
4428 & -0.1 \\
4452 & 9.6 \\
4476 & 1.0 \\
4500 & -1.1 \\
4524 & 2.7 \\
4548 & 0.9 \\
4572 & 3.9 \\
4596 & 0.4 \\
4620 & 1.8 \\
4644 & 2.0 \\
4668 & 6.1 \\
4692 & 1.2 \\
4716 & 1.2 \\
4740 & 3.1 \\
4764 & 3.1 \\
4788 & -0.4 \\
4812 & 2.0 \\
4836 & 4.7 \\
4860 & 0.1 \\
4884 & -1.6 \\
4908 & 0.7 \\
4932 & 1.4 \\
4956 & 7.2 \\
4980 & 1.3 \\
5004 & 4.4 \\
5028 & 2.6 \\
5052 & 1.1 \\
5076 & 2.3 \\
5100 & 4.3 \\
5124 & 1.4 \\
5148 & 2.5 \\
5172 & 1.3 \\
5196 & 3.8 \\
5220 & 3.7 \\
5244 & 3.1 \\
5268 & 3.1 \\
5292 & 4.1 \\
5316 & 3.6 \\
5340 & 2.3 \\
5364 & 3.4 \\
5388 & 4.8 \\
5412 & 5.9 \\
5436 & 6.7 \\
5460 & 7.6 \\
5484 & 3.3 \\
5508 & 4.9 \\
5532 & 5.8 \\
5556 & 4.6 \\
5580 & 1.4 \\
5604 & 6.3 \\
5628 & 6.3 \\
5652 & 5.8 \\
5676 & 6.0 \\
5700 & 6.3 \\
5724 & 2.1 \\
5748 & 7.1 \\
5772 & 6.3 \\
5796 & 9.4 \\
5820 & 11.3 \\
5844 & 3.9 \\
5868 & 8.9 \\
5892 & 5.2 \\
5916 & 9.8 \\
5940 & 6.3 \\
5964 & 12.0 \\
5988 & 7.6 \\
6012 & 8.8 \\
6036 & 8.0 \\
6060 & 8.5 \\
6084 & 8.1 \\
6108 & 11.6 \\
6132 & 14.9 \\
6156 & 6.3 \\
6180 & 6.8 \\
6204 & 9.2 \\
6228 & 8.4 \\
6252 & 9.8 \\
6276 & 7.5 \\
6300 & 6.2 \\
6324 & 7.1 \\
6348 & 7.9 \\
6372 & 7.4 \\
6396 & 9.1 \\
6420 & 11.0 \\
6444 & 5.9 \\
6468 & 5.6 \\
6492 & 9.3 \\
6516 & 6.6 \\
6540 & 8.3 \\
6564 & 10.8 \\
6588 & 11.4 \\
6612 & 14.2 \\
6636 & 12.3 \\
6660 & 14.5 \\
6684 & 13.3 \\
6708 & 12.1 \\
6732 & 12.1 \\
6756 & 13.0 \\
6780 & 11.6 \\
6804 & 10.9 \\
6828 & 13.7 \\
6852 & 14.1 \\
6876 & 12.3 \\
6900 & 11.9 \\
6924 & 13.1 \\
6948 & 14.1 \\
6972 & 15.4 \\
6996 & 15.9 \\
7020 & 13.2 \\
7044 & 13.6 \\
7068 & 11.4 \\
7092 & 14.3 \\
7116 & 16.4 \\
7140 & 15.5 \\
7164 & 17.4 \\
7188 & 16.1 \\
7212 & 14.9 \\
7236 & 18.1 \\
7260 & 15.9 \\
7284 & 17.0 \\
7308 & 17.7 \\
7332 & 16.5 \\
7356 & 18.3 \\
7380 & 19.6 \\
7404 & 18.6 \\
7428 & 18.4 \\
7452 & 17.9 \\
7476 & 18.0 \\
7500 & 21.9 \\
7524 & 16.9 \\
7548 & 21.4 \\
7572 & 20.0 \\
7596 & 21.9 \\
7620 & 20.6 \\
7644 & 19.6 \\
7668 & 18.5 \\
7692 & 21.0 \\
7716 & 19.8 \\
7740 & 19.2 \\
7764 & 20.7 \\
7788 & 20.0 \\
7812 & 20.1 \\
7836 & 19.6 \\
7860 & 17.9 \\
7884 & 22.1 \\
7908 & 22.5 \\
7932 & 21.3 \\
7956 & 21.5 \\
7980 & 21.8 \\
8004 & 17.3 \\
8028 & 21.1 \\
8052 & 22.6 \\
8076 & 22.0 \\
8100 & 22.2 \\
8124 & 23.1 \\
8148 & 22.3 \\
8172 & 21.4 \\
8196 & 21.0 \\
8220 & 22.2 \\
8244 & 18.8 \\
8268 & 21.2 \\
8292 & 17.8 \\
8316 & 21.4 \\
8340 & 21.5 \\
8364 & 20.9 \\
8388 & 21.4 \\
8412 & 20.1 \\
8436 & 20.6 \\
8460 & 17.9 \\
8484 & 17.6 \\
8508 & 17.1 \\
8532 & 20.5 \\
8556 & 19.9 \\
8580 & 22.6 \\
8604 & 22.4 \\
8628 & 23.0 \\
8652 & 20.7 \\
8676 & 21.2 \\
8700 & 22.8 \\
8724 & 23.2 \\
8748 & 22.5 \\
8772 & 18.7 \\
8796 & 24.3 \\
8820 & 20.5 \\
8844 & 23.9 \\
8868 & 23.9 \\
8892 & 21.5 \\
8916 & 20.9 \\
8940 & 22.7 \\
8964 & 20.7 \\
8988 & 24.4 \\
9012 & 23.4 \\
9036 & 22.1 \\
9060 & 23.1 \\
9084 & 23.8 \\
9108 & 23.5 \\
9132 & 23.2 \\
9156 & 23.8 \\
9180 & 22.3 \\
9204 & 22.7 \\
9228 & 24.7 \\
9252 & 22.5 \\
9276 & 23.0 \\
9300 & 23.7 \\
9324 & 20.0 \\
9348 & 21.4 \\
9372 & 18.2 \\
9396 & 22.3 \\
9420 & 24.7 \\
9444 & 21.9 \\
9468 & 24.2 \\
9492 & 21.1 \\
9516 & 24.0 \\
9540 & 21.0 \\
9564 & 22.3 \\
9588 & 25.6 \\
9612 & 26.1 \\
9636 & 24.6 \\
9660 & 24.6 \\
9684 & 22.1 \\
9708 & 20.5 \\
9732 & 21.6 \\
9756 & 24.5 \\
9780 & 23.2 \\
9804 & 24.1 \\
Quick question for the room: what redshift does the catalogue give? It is 0.642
